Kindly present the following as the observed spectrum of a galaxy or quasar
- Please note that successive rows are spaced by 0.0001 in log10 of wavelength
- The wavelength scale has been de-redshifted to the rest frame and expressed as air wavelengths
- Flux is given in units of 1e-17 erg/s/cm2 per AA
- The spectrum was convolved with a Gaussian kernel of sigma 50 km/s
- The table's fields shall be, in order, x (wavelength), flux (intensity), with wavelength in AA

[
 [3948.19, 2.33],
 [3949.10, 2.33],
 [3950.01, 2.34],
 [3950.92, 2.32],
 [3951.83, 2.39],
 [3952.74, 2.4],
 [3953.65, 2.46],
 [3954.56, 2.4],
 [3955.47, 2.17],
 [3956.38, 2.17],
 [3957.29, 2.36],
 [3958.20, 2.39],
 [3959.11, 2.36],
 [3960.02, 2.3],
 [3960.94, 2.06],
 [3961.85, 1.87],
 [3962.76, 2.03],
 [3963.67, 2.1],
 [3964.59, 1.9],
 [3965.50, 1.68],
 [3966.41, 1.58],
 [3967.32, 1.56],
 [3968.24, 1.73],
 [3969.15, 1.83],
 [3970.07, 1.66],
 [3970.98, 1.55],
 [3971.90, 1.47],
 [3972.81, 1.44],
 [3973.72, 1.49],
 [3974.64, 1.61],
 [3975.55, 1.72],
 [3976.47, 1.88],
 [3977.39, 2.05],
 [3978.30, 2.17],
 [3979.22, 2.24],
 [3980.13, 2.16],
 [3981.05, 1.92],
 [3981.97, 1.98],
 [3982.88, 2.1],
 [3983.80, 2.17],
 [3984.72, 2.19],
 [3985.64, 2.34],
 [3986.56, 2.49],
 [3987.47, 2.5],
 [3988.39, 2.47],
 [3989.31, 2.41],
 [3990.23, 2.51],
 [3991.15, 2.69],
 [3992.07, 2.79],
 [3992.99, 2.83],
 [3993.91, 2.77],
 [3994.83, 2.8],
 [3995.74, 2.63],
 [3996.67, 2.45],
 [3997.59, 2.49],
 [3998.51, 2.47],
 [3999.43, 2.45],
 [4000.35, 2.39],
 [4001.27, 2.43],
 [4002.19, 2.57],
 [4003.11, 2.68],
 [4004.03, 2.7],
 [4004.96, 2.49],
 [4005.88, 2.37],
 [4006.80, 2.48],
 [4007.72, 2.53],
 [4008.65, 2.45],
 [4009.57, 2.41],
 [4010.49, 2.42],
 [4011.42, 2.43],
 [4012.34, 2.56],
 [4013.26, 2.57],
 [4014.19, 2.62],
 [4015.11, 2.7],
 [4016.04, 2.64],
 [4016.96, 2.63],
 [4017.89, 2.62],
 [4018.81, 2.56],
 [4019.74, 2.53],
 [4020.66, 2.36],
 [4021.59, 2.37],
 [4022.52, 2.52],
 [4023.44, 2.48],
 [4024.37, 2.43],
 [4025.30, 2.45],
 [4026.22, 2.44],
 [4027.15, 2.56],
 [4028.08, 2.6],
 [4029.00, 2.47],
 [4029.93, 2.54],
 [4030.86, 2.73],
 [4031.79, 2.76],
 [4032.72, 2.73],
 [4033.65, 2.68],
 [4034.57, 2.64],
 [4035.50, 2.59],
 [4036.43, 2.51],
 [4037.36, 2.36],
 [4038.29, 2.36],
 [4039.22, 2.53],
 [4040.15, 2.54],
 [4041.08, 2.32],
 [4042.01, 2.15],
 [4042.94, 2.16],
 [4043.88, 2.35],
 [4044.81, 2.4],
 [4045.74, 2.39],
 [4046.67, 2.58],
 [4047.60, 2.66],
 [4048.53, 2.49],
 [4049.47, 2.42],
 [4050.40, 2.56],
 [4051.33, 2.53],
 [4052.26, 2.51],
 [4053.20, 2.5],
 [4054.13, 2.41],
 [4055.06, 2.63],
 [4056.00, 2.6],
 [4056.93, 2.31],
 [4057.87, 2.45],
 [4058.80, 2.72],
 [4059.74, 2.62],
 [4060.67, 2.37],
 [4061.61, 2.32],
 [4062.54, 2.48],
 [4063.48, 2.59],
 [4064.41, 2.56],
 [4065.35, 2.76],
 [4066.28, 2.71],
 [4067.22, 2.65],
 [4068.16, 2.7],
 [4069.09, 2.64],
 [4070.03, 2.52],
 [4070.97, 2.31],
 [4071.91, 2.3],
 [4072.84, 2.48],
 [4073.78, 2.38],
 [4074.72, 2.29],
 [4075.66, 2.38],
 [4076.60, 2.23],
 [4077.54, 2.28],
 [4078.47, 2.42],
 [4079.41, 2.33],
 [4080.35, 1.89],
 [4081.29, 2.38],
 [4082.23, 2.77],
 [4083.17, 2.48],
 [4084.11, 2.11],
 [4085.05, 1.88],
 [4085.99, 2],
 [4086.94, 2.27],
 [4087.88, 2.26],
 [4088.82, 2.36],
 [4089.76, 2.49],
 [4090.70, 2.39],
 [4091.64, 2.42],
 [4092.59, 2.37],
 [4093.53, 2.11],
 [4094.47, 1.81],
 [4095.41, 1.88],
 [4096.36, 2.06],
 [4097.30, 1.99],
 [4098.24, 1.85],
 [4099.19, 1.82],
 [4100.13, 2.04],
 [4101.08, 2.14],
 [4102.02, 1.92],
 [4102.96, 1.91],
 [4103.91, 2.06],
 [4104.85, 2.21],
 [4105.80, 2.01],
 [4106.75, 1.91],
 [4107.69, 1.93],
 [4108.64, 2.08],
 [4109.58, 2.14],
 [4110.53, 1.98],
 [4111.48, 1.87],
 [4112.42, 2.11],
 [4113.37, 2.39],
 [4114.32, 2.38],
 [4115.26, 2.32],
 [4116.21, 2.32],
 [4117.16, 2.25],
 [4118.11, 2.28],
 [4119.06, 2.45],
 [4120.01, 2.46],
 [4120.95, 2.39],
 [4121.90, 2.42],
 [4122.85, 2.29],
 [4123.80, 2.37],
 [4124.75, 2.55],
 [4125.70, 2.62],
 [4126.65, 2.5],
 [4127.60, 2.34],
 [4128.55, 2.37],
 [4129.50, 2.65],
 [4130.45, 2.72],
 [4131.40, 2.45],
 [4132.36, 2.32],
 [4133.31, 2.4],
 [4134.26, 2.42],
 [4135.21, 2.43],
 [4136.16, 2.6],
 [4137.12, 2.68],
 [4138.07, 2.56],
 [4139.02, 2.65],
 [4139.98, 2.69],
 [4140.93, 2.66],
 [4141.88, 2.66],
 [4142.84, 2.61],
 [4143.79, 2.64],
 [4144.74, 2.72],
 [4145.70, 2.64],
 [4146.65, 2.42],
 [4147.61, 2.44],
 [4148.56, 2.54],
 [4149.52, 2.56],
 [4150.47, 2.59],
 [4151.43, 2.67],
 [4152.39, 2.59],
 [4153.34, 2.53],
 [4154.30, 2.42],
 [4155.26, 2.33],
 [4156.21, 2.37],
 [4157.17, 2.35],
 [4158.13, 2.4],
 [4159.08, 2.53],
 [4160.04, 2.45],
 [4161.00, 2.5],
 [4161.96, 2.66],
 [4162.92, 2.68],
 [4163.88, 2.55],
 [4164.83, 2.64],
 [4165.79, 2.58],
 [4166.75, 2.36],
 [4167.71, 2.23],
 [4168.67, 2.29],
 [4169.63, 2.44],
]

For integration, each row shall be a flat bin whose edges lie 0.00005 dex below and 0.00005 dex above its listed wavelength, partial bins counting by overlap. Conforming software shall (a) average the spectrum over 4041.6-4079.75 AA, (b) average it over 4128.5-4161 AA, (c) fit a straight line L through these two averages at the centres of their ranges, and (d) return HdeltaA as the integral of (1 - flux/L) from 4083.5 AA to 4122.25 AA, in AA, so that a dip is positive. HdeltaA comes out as 5.47 AA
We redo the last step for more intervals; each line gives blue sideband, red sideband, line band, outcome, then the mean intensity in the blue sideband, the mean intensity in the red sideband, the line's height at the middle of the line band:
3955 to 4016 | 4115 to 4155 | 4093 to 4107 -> 2.6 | 2.24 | 2.5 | 2.44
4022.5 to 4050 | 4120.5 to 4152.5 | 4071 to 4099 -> 3.1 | 2.49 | 2.53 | 2.51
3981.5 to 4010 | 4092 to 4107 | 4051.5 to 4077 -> -3.8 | 2.48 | 2.01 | 2.17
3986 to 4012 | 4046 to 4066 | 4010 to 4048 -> 0.3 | 2.54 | 2.53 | 2.53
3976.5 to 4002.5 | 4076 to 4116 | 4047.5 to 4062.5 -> -1.7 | 2.4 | 2.15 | 2.25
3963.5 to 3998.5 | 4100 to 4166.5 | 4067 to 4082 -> -0.6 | 2.12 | 2.41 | 2.3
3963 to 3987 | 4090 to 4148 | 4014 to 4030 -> -4.0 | 1.89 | 2.31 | 2.03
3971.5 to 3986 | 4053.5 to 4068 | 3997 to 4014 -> -2.9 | 1.93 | 2.55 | 2.13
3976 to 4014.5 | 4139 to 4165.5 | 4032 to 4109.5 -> 4.5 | 2.43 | 2.55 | 2.49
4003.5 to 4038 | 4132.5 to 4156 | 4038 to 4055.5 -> 0.6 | 2.54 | 2.56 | 2.54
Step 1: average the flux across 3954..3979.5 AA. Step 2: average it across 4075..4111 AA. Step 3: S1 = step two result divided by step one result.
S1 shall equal 1.1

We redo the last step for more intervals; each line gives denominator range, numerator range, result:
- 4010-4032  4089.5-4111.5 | 0.81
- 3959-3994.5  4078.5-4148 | 1.12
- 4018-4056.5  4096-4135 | 0.90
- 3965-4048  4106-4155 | 1.03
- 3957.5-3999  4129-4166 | 1.19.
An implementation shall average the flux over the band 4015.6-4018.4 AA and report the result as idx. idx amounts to 2.63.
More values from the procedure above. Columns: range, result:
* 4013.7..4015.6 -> 2.65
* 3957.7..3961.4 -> 2.28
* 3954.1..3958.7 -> 2.3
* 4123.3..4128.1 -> 2.47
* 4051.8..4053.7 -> 2.5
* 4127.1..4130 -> 2.46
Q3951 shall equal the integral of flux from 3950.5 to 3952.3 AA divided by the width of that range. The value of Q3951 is 2.36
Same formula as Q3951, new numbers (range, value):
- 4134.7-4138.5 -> 2.57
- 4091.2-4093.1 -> 2.38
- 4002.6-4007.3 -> 2.55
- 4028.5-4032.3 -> 2.63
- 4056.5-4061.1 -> 2.5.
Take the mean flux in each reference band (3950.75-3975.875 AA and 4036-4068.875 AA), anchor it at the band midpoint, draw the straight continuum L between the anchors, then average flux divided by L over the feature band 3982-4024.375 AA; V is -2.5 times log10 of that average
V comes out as -0.14 mag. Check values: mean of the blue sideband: 1.96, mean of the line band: 2.51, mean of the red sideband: 2.49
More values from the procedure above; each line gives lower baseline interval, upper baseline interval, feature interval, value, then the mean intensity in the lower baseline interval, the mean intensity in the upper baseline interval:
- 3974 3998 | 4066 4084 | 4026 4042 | -0.08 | 2.31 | 2.42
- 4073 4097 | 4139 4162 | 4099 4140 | 0.05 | 2.25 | 2.54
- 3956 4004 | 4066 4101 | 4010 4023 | -0.15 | 2.18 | 2.27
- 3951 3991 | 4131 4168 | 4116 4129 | 0.02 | 2.06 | 2.53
